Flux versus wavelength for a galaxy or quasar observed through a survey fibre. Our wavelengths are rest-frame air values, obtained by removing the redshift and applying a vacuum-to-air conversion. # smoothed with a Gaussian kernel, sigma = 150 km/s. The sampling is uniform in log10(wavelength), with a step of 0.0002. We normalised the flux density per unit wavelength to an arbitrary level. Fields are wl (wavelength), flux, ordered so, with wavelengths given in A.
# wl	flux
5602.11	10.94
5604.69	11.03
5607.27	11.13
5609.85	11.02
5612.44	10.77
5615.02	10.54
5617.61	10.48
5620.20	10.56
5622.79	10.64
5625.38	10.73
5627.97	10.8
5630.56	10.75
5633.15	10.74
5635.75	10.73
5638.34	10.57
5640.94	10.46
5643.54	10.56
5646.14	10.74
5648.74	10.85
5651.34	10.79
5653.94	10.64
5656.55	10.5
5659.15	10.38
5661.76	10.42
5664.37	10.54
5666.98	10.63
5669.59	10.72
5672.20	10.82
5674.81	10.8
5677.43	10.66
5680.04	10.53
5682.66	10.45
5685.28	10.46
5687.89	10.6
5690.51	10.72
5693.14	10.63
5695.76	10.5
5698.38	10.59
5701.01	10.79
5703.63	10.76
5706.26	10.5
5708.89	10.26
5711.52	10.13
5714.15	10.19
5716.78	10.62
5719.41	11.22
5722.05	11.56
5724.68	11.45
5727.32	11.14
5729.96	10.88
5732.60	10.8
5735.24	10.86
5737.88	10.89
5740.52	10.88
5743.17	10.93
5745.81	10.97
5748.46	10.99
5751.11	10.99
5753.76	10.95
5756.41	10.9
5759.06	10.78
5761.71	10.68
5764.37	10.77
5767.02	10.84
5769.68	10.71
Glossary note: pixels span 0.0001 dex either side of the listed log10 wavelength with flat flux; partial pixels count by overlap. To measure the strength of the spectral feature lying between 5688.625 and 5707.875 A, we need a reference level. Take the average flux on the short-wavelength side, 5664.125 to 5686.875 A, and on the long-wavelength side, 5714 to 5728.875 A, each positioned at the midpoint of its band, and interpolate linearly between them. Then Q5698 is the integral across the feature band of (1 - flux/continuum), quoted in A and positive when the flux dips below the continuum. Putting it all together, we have 0.4 A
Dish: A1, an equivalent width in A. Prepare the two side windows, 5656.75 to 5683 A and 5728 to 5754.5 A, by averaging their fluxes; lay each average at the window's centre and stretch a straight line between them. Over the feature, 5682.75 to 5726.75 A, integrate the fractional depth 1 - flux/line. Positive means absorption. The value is 0.3 A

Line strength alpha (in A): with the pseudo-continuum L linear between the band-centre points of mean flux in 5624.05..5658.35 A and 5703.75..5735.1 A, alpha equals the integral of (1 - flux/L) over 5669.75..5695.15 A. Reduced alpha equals 0.3 A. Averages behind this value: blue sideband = 10.7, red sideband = 10.8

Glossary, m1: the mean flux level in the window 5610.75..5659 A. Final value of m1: 10.7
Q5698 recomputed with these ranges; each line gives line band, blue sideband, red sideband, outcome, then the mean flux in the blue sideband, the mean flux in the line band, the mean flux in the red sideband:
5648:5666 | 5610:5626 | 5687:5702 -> 0.09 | 10.6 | 10.6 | 10.6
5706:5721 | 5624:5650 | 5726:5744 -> 0.49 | 10.7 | 10.5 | 10.9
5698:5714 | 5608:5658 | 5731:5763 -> 0.50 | 10.7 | 10.5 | 10.9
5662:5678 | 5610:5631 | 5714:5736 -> 0.23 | 10.7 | 10.7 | 11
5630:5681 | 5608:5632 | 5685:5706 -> 0.16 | 10.7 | 10.6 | 10.6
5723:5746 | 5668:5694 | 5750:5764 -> -0.43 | 10.6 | 11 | 10.8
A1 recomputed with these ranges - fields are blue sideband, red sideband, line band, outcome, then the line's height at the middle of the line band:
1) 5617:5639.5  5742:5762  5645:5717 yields 1.3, 10.8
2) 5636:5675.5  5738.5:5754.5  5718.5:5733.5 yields -0.4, 10.9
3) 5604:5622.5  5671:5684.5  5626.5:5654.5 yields 0.1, 10.7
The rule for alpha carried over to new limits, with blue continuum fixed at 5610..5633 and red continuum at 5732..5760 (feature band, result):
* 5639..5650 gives 0.08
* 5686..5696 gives 0.18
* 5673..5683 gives 0.14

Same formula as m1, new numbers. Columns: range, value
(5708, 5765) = 10.9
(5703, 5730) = 10.8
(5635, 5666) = 10.6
